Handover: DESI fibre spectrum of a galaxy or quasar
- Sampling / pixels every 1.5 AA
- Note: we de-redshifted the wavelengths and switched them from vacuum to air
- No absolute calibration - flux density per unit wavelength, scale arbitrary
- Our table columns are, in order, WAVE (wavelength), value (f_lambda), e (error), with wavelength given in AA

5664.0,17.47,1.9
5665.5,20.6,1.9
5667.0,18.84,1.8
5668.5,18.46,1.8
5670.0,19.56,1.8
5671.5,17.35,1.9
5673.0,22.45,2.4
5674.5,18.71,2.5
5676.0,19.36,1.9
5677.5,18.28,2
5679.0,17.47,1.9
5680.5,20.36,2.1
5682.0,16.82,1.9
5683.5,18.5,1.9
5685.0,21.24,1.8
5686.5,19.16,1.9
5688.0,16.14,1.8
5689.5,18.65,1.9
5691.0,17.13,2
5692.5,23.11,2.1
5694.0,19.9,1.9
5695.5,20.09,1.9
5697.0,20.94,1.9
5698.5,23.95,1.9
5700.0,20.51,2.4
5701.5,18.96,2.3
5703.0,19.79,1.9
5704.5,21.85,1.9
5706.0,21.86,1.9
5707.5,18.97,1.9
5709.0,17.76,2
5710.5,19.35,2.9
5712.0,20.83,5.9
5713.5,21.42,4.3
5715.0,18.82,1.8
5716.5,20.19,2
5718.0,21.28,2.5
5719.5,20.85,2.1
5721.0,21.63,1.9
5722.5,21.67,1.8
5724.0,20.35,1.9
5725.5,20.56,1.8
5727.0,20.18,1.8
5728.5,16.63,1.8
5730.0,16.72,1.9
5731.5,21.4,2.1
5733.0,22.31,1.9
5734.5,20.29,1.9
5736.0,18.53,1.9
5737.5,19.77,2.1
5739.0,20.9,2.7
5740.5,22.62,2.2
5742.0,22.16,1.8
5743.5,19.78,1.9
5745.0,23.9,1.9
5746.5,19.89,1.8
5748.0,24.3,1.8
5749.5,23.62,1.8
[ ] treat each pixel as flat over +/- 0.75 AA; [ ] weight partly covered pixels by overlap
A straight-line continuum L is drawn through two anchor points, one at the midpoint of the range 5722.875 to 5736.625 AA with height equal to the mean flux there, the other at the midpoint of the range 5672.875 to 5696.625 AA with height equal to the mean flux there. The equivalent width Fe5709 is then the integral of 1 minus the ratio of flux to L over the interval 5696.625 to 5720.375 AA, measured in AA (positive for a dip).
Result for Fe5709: -1.2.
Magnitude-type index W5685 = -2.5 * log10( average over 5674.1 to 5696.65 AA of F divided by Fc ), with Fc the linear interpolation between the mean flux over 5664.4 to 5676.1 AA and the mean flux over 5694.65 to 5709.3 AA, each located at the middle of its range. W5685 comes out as 0.05 mag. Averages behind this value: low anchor 19.4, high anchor 20.5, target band 19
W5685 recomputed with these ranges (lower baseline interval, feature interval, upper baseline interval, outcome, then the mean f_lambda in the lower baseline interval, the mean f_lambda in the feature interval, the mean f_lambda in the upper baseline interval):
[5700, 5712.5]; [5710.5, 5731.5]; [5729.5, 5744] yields 0.006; 19.9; 20.1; 20.5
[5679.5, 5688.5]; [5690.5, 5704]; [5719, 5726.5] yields -0.058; 18.7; 20.6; 21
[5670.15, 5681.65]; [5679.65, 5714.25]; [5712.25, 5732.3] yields -0.017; 19.1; 19.9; 20.2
